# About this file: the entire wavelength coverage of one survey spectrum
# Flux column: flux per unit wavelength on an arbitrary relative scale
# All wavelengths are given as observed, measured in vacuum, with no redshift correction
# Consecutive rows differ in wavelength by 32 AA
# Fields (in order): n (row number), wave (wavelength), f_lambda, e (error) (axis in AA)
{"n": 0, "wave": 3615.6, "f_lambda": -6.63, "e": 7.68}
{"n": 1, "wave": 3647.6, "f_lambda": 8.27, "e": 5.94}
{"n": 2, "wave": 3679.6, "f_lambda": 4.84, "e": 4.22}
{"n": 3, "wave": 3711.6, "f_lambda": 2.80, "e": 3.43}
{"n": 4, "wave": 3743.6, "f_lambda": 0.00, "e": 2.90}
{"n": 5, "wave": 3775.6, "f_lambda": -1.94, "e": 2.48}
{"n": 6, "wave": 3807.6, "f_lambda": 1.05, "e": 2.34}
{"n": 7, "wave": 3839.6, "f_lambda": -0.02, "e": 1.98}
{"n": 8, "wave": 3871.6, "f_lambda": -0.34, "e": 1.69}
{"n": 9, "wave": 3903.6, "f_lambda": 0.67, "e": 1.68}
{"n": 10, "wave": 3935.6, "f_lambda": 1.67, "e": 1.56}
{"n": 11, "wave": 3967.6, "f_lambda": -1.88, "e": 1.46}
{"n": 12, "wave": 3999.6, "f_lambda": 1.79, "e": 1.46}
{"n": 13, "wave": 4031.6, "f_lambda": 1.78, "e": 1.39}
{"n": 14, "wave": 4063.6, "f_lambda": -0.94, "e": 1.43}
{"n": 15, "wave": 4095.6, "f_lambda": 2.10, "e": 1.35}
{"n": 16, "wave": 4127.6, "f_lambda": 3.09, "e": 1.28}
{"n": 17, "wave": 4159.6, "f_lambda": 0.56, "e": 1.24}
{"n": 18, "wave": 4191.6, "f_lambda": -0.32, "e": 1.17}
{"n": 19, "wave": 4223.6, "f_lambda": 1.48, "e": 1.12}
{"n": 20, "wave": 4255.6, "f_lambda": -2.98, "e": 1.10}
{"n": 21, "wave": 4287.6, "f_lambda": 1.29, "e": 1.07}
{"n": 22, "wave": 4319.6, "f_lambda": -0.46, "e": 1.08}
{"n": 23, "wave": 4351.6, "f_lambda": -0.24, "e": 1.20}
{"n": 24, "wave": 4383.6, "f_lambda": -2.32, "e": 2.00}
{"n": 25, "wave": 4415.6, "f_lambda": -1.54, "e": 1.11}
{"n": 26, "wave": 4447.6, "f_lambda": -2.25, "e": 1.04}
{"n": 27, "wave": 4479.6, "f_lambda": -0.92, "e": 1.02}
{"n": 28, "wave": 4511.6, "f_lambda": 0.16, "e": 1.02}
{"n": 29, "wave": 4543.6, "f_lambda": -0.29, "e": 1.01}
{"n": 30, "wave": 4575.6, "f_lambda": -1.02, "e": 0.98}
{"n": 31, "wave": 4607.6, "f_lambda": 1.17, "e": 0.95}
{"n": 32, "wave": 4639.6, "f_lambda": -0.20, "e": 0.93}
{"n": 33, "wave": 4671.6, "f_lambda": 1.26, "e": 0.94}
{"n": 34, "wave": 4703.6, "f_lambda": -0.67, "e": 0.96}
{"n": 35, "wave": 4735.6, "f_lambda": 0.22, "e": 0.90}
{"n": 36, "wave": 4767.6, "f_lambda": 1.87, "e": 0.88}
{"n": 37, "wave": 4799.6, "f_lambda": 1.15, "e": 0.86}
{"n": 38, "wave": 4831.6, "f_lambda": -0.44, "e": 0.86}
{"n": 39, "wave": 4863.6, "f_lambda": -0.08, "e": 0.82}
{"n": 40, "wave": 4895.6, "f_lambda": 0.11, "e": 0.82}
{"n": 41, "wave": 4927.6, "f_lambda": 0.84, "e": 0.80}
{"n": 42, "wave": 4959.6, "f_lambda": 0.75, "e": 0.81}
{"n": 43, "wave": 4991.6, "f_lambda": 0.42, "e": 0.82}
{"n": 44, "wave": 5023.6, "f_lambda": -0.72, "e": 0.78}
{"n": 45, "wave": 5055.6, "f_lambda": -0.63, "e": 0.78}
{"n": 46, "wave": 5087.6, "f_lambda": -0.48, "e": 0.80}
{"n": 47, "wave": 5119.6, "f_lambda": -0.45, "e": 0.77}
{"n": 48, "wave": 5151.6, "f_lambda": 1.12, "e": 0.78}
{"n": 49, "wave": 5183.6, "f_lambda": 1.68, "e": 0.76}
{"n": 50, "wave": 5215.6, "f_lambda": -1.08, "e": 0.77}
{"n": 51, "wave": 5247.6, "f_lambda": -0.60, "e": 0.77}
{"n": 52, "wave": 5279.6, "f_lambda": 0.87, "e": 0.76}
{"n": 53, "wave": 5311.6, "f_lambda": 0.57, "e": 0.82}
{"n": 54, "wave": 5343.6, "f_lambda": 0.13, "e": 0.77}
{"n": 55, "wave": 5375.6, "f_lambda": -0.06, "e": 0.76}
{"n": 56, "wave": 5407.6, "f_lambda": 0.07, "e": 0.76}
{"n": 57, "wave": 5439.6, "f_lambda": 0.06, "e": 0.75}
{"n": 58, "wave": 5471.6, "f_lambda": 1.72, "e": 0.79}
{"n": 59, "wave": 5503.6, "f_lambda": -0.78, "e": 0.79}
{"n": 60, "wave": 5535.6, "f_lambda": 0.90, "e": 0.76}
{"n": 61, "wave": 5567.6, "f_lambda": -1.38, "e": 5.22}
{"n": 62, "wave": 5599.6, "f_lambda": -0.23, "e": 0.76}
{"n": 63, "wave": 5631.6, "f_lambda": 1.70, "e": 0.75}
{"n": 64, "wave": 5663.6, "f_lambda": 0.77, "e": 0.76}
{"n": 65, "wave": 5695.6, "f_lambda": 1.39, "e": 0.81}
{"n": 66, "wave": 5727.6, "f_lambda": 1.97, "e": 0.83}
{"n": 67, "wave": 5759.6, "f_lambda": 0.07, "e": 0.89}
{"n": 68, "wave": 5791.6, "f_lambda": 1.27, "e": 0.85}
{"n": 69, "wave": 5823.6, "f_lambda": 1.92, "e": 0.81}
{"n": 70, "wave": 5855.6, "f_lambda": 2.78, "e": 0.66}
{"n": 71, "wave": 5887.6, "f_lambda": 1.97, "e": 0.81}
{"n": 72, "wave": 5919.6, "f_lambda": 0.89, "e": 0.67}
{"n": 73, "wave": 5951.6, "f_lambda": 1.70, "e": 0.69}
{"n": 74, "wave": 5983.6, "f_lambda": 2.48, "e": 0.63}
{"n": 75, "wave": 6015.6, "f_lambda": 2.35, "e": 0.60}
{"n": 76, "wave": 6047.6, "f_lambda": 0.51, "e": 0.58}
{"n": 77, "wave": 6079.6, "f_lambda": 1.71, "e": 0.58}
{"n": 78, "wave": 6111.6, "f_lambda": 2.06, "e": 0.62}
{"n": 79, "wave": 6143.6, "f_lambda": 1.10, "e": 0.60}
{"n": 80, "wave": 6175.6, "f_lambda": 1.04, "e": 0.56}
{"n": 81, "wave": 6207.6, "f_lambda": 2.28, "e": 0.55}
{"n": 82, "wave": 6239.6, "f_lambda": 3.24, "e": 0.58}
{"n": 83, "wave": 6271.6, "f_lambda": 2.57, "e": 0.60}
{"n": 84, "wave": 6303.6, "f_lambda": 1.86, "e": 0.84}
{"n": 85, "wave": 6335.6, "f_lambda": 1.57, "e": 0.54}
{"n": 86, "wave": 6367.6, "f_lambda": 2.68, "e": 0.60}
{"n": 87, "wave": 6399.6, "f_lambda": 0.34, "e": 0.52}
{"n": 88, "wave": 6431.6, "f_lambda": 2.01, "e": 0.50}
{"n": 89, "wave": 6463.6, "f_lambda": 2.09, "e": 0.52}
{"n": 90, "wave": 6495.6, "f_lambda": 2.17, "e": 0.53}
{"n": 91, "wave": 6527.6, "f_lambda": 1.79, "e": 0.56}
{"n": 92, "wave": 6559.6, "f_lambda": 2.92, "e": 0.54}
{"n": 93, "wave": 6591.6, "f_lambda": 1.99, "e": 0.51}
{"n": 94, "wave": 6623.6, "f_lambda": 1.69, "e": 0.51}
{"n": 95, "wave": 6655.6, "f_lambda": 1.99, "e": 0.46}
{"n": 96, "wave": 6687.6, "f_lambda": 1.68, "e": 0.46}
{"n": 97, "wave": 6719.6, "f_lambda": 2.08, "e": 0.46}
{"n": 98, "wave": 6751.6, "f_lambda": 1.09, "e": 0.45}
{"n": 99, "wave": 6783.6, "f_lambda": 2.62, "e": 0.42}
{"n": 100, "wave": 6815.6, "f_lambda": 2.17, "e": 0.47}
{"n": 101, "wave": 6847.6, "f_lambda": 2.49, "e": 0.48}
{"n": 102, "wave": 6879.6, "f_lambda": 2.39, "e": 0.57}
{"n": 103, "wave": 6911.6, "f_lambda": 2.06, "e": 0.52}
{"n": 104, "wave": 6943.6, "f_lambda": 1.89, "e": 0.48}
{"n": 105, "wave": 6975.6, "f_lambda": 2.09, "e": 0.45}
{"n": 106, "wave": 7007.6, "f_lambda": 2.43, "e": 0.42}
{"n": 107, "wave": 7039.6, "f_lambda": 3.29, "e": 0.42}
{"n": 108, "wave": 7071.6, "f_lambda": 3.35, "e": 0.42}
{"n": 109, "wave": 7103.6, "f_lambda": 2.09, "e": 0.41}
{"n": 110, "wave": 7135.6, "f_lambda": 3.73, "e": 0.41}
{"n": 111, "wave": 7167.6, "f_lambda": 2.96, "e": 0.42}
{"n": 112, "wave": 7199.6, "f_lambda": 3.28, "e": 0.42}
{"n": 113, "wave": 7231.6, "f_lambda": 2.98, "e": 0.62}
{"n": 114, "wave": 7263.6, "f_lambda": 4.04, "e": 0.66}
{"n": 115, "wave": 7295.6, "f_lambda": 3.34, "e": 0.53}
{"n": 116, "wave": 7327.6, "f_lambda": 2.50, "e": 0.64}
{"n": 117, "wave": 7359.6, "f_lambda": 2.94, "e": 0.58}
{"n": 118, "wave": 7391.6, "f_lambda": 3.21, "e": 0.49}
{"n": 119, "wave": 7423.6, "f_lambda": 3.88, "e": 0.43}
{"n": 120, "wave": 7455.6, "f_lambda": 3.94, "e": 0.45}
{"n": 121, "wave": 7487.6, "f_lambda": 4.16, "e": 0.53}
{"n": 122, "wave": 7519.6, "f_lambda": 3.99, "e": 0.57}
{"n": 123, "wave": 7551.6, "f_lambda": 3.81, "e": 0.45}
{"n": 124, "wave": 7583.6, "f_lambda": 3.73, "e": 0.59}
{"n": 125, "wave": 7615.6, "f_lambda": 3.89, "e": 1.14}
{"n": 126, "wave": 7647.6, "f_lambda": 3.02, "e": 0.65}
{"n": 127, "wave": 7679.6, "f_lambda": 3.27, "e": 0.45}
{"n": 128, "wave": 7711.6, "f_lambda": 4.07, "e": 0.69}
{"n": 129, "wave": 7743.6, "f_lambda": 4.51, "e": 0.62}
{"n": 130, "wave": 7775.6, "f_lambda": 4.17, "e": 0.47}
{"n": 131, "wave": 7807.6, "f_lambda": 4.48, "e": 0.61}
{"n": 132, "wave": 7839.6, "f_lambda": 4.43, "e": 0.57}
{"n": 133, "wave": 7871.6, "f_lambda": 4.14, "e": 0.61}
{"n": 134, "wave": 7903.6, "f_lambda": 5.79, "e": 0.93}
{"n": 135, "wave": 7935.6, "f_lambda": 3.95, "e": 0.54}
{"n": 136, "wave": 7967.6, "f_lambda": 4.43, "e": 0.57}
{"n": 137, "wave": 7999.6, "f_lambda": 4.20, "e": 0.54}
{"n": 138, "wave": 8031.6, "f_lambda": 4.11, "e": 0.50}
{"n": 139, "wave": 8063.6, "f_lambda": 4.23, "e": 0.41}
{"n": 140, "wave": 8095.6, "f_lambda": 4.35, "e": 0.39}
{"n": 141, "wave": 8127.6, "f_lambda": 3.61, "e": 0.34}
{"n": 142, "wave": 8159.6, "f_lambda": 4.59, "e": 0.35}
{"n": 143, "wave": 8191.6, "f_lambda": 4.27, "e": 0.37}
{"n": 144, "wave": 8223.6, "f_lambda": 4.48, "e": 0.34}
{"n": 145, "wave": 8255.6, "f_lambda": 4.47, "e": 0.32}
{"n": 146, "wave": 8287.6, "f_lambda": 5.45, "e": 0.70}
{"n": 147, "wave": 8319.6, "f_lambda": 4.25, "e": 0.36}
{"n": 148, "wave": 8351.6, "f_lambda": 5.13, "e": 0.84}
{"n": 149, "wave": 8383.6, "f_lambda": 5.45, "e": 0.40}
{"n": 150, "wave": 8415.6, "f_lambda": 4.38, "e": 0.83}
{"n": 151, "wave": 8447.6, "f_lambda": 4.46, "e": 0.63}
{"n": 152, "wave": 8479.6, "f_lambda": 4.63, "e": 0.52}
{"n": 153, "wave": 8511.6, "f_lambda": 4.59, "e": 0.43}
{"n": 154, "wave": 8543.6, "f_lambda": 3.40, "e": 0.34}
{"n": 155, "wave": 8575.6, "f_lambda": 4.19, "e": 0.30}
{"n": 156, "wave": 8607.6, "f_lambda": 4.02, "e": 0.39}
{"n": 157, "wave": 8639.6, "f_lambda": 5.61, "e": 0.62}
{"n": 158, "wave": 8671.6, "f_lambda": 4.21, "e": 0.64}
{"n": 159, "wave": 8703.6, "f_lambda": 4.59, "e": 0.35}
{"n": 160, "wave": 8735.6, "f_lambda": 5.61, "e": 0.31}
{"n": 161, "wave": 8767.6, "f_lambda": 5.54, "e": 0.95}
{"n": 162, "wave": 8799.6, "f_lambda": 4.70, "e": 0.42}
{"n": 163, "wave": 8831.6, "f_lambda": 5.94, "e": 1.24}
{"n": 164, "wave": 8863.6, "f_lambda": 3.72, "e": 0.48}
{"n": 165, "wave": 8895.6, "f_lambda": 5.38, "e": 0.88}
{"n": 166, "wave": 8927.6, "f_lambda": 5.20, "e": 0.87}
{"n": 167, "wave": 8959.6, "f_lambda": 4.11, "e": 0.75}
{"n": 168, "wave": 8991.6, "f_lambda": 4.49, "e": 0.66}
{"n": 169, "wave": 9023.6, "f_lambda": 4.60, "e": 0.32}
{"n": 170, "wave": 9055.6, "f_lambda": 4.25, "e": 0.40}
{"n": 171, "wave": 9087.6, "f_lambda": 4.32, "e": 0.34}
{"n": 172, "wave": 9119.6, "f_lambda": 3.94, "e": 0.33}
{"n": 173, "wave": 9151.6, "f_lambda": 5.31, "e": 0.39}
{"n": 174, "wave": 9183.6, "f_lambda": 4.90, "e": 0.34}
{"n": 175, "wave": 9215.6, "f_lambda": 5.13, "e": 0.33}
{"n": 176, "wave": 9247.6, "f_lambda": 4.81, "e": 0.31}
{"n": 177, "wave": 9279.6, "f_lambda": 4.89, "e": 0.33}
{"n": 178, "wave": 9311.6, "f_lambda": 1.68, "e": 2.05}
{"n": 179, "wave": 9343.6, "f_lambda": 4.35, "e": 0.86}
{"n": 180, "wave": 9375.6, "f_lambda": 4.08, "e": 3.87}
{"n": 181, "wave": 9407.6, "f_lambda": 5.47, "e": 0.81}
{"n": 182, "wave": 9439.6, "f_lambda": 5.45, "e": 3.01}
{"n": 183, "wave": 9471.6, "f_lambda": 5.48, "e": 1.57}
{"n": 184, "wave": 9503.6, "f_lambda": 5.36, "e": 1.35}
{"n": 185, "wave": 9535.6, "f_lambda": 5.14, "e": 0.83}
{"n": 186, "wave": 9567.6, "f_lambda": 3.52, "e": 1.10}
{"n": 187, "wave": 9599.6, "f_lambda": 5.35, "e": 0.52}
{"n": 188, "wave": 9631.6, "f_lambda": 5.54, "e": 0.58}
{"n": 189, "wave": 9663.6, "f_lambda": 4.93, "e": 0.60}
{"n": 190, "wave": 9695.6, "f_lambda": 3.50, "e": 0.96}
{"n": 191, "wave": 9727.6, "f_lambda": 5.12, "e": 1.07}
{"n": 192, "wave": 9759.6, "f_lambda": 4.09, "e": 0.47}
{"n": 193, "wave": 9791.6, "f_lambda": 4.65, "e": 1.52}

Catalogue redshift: 0.761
